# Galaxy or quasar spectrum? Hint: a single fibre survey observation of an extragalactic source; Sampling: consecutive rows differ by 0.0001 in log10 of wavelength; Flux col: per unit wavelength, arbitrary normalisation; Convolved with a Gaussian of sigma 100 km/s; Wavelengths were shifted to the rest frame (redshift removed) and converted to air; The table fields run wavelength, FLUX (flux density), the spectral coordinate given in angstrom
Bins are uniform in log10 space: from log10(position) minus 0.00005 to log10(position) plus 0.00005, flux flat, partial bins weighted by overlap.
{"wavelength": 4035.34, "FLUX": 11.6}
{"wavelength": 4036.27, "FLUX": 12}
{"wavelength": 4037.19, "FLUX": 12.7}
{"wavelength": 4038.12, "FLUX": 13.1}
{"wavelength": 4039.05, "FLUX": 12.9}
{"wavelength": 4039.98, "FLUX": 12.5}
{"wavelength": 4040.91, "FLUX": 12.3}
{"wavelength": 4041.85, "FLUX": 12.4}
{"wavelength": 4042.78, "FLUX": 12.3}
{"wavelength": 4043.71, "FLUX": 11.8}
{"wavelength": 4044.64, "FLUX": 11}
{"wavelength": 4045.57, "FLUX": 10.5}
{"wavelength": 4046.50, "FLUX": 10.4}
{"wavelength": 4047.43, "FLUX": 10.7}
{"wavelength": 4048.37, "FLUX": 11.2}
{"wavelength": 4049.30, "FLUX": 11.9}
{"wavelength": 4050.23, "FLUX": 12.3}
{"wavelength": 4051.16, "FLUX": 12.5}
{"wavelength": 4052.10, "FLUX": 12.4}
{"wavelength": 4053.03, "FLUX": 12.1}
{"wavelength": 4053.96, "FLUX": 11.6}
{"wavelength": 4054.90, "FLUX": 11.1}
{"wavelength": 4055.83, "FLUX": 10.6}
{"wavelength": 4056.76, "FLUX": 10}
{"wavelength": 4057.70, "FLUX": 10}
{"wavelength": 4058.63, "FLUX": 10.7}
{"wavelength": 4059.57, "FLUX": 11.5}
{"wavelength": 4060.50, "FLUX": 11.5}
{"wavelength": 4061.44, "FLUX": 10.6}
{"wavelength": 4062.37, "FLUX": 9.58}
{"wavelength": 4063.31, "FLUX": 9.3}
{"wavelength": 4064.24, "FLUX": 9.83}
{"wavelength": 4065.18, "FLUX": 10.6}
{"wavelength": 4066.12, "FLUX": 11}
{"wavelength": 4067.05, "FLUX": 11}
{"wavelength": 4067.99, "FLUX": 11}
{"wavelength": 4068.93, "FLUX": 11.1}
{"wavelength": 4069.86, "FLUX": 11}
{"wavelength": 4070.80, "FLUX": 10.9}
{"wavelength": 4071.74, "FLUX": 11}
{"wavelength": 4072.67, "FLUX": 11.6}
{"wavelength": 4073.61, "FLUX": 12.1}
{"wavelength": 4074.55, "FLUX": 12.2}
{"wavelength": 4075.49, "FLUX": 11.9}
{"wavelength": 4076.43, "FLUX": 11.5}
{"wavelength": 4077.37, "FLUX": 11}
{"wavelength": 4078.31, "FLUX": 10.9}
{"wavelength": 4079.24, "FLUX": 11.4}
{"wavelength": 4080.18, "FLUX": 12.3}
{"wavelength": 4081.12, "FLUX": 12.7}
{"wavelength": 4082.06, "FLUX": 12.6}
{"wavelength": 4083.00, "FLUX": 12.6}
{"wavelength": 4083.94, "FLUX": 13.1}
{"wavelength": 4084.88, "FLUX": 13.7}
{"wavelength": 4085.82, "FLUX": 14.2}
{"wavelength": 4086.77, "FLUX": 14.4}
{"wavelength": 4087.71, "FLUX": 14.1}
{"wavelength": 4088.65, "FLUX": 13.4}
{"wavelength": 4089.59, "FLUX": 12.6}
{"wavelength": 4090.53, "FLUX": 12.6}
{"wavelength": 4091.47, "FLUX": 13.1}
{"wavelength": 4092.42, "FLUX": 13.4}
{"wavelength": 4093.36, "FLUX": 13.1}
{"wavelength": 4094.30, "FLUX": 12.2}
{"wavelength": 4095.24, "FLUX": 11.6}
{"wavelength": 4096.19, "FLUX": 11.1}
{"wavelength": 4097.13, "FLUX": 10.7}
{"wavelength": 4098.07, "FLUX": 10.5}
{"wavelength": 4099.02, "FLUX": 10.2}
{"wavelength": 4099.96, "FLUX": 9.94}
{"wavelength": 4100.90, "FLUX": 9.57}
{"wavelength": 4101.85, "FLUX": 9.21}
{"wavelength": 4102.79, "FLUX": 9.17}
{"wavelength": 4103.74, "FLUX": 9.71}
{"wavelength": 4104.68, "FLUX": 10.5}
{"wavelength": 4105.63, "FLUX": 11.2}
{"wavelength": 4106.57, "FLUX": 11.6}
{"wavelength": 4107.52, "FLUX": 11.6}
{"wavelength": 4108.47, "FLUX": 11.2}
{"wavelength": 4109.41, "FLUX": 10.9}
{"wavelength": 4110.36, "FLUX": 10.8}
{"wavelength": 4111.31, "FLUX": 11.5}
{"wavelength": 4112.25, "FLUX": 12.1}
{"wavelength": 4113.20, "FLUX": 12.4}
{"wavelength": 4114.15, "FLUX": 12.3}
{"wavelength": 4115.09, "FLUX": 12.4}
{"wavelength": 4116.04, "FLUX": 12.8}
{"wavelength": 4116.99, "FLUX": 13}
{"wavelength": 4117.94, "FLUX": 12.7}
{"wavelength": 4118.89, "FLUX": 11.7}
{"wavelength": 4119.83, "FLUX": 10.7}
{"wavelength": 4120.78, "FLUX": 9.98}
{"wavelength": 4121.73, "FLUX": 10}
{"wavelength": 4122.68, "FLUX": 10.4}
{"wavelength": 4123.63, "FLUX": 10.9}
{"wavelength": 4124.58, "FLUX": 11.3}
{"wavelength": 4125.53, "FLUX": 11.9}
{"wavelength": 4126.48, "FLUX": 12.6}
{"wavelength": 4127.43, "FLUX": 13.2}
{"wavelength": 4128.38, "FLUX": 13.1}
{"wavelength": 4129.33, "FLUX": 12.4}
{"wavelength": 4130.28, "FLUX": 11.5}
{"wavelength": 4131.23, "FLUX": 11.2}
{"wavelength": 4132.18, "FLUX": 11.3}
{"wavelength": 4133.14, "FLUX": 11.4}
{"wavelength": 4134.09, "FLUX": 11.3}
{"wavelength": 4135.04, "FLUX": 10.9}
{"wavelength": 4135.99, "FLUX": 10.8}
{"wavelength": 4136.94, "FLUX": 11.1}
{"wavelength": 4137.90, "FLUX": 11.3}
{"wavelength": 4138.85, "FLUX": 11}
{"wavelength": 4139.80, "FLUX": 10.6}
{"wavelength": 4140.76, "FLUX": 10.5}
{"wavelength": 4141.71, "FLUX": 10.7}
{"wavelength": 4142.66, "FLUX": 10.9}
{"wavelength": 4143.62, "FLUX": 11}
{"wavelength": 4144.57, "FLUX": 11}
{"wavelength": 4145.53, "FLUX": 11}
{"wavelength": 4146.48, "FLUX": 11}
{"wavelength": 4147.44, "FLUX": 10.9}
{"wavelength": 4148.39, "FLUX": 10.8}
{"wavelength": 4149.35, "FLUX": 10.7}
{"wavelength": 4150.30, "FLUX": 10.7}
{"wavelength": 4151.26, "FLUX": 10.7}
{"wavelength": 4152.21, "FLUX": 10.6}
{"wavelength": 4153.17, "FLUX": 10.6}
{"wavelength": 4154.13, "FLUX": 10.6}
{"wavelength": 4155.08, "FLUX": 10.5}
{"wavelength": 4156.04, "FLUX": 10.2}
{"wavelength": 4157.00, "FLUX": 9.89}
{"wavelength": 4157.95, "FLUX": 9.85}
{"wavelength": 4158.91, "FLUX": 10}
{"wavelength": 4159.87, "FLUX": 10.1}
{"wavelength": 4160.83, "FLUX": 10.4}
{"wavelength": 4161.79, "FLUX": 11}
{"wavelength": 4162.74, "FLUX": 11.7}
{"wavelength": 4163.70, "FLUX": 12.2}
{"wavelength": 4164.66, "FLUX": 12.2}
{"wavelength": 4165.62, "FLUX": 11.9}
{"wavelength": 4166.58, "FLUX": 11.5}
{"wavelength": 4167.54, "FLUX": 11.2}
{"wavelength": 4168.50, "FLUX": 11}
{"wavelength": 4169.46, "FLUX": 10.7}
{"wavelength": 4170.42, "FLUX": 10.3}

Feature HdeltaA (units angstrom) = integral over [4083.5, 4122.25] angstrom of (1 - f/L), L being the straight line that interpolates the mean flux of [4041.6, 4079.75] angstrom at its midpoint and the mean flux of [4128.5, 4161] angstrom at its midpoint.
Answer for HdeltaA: -2.6 angstrom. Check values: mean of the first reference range 11.2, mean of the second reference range 10.8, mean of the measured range 11.7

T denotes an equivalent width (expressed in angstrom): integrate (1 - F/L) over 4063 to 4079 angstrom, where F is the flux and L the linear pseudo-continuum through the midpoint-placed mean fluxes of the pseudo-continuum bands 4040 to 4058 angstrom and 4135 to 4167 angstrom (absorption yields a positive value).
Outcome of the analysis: 0.4 angstrom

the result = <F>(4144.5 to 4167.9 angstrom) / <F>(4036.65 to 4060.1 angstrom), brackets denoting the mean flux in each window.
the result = 0.93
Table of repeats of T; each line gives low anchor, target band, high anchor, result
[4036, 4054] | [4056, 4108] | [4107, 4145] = 1.2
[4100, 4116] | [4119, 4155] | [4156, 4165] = -0.7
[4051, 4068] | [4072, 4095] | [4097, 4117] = -3.5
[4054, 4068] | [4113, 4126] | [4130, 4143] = -0.8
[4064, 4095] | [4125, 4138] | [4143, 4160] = -0.8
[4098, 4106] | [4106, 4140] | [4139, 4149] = -3.8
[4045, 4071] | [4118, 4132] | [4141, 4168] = -0.8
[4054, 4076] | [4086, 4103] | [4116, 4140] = -1.0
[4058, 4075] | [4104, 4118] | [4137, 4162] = -1.3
